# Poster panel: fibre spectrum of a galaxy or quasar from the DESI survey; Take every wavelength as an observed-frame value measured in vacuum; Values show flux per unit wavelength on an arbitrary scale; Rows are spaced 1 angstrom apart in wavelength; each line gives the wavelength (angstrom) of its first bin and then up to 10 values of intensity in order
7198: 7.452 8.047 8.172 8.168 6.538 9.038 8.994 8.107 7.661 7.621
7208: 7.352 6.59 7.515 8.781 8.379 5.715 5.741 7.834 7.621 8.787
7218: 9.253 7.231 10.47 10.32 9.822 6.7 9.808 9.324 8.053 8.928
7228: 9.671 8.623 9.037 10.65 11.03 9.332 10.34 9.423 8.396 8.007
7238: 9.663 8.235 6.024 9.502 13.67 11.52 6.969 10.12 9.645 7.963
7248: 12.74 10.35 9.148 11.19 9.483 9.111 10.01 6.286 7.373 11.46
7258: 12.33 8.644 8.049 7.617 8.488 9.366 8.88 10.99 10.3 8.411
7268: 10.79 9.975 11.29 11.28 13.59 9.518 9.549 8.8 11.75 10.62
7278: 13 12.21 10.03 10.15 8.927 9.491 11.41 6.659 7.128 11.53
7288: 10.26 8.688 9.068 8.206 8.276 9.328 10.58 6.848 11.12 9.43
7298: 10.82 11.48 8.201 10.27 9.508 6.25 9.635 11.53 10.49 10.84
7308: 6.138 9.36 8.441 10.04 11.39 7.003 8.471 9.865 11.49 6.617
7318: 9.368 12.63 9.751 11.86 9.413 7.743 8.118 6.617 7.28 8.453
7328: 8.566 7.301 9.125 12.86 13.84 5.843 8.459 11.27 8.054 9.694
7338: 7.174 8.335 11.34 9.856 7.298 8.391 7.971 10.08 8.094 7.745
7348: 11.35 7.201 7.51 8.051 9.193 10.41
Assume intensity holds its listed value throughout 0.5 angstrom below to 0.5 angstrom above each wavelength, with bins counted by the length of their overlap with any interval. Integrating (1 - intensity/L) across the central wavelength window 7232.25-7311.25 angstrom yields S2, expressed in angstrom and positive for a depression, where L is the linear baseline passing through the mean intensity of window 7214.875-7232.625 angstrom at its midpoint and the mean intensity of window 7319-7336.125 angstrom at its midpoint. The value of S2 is -4.3 angstrom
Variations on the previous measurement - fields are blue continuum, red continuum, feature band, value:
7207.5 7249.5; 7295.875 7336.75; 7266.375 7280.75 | -2.5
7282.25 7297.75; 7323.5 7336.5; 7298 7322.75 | -1.4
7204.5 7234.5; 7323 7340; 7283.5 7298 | -0.8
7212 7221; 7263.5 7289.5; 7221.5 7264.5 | -1.8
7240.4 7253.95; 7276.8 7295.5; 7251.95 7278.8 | -0.2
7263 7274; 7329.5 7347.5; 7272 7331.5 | 1.9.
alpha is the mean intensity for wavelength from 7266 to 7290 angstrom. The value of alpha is 10.2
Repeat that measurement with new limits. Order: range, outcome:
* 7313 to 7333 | 9.29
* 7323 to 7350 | 8.81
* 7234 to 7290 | 9.74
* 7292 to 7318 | 9.38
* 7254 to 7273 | 9.73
